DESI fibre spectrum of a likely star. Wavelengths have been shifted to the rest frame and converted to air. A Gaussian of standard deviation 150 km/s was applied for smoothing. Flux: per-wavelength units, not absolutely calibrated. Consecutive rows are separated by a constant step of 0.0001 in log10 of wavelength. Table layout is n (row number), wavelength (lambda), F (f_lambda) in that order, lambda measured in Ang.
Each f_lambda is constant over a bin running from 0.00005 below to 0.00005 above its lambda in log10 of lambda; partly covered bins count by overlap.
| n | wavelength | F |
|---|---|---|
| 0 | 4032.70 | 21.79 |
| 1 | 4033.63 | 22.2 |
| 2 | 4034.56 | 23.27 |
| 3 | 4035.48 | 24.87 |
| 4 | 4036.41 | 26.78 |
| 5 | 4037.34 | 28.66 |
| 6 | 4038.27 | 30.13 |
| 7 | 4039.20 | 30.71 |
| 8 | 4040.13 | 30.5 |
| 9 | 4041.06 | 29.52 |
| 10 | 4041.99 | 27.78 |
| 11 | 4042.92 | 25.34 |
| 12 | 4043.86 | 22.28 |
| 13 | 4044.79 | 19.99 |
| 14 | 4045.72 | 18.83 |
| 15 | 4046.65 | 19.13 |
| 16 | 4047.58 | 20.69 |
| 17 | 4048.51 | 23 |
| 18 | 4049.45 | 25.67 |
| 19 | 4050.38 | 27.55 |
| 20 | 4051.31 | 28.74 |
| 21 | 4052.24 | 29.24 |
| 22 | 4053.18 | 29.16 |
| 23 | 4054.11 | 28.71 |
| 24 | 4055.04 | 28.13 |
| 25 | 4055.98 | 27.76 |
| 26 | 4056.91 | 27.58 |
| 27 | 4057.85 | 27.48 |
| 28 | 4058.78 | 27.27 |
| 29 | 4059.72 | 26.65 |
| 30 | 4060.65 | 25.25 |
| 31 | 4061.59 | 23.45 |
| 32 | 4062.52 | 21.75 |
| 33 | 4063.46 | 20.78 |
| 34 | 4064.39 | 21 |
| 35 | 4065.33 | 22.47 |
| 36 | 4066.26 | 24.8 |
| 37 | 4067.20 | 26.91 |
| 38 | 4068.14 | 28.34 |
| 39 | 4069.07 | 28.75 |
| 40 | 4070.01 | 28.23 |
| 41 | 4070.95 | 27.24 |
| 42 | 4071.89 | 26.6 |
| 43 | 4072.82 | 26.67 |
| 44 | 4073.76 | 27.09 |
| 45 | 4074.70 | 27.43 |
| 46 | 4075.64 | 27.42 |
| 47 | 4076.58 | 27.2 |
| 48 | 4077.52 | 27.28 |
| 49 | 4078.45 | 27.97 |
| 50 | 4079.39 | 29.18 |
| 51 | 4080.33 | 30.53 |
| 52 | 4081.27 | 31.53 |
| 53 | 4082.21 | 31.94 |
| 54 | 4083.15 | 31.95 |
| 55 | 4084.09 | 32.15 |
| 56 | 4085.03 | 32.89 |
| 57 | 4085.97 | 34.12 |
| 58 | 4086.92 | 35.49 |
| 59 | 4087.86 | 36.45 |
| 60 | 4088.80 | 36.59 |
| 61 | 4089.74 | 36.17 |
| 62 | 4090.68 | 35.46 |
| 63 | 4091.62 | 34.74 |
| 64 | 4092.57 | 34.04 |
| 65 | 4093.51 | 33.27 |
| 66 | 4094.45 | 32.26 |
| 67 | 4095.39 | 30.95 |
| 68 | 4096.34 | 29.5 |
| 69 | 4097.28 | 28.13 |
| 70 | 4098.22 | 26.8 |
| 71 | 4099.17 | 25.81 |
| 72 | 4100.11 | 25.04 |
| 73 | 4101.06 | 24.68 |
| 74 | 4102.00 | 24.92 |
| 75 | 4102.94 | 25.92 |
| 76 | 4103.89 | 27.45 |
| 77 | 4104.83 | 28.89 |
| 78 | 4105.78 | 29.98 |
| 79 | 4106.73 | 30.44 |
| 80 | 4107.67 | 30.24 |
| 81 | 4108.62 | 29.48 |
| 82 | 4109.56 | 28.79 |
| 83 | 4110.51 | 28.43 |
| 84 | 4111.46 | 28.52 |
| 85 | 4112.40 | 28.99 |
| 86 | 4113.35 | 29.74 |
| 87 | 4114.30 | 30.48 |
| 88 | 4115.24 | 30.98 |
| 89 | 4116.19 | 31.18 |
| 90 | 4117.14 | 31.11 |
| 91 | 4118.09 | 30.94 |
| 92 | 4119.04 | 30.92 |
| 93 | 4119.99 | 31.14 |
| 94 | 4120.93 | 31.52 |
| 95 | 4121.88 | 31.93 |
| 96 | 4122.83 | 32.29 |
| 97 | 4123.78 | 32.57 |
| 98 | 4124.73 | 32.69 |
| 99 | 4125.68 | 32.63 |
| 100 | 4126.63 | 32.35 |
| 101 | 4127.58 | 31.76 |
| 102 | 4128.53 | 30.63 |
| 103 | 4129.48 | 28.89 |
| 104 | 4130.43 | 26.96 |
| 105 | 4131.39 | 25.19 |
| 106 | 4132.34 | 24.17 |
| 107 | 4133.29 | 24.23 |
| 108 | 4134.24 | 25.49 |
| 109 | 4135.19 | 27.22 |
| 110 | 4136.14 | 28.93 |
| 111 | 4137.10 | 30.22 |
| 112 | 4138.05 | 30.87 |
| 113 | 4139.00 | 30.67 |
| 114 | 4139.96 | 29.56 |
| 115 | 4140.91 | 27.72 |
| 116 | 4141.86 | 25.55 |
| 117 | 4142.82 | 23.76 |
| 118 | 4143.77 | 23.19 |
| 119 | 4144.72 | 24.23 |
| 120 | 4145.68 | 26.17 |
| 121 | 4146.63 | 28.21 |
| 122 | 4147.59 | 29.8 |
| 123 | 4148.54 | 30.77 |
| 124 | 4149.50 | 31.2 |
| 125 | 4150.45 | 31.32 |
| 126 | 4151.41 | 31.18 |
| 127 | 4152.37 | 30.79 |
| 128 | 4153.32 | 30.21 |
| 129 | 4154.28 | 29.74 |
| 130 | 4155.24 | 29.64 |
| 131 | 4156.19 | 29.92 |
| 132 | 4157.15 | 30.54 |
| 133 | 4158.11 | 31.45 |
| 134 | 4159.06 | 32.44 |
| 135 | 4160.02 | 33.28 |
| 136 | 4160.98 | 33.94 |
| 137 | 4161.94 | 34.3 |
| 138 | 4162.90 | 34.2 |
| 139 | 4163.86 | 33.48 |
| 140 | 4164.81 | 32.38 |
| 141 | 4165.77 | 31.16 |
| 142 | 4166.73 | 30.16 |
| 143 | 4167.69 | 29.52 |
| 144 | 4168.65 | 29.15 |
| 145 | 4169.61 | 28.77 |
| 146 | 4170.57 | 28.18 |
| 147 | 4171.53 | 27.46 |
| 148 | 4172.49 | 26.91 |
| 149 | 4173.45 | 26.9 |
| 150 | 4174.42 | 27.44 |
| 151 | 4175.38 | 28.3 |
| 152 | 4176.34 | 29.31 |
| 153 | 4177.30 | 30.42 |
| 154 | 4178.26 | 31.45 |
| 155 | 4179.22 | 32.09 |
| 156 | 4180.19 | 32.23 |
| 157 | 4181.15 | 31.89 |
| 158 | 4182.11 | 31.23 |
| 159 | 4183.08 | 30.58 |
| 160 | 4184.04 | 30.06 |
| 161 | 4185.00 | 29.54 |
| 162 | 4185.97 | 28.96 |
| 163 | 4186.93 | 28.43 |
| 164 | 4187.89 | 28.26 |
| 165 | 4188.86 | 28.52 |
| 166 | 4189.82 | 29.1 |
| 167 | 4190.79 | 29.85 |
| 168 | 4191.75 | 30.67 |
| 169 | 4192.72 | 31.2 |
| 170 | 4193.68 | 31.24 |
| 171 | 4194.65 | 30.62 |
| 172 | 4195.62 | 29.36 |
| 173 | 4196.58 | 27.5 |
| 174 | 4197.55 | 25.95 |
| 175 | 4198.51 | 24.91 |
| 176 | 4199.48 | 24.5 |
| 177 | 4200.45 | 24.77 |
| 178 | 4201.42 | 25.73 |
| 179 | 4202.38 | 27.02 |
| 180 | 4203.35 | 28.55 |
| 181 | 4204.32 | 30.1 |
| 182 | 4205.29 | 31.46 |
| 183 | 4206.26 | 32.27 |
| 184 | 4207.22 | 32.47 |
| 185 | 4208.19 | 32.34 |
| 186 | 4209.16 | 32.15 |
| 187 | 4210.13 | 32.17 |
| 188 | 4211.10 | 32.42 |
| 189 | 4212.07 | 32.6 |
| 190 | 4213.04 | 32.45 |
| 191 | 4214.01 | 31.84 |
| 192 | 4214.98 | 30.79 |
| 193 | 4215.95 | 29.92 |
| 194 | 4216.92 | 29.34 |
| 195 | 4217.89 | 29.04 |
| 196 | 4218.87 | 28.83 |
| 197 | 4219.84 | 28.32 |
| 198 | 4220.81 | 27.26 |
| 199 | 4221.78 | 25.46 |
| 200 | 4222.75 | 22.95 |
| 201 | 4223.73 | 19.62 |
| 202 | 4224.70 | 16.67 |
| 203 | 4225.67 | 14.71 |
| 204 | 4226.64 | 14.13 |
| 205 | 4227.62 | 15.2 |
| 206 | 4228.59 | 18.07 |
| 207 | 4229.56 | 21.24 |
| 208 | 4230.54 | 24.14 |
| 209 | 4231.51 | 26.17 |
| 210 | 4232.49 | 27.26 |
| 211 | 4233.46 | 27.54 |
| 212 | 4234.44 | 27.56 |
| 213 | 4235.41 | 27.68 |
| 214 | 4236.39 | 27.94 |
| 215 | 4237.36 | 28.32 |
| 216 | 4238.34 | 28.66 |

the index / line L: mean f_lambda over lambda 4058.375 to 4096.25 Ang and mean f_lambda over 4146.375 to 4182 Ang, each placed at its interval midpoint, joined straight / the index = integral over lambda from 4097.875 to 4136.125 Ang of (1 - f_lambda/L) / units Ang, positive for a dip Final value 1.1 Ang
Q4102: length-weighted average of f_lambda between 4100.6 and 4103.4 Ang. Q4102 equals 25.3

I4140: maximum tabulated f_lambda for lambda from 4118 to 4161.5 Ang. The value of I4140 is 33.94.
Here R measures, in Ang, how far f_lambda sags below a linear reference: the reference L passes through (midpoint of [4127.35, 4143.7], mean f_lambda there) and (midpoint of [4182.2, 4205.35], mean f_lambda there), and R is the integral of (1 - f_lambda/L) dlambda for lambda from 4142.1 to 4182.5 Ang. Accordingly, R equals -2.7 Ang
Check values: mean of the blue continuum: 27.6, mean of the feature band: 29.9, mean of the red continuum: 28.6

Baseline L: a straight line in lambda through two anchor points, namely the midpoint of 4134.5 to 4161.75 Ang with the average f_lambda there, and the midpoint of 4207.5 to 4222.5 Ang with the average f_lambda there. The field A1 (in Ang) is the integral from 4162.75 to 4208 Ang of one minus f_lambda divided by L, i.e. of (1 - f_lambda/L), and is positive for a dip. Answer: 0.6 Ang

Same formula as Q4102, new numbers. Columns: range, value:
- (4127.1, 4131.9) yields 28.6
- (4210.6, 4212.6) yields 32.5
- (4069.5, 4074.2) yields 27.2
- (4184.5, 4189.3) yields 28.7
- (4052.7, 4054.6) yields 28.9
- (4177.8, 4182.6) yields 31.7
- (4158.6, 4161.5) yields 33.2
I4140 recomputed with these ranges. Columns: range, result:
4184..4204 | 31.24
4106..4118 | 31.18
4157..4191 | 34.3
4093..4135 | 33.27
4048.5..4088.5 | 36.45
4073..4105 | 36.59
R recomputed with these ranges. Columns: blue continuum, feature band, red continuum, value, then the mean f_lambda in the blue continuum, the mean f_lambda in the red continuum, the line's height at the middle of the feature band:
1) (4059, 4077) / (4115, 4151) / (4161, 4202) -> -1.7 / 25.7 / 29.5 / 27.9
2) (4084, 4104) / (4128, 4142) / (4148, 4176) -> 1.3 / 31.1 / 30.5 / 30.7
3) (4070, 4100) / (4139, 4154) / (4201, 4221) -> 1.1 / 30.7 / 30.4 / 30.6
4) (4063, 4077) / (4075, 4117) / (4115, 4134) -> -3.5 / 26.1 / 30.1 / 28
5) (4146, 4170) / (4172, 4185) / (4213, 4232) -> -0.5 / 31.1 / 24.1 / 28.9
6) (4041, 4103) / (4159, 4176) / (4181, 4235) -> -1.7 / 27.9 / 27.6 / 27.7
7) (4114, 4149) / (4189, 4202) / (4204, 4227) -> 0.1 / 29.1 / 27.9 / 28.2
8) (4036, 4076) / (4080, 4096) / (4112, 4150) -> -3.6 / 26.1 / 29.2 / 27.4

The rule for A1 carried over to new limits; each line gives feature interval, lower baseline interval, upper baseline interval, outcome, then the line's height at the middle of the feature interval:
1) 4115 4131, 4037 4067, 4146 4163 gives -0.94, 29.5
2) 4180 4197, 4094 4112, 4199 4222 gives -0.30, 29.4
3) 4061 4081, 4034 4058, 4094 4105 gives 0.38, 26.8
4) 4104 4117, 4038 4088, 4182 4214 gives -0.74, 28.1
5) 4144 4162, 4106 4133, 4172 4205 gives -0.46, 29.6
